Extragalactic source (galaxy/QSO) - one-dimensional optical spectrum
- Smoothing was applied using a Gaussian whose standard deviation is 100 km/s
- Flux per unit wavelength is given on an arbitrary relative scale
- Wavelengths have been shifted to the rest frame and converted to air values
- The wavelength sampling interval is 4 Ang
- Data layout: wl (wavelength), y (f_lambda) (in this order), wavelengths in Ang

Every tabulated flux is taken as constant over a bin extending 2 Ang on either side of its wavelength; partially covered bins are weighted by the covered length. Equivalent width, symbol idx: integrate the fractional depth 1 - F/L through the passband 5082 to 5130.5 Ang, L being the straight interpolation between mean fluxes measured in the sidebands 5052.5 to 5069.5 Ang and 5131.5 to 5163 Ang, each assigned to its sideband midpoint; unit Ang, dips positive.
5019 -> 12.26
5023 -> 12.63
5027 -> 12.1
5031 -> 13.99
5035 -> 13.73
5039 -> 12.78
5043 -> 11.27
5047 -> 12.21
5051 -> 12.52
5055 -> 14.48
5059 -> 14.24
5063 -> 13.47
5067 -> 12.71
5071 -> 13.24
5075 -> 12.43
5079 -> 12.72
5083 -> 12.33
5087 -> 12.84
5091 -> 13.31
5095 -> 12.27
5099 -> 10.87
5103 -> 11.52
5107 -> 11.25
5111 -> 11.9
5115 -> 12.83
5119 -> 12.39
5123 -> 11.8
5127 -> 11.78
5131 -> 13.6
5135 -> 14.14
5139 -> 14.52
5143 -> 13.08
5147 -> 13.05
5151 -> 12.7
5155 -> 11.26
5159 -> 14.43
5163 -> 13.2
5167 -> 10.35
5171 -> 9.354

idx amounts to 4.9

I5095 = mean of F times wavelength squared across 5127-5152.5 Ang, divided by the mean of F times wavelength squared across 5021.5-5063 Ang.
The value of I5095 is 1.07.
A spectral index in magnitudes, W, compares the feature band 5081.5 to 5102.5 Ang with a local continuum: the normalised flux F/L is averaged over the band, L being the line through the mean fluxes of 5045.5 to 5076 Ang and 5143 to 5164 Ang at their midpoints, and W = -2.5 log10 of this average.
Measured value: 0.072 mag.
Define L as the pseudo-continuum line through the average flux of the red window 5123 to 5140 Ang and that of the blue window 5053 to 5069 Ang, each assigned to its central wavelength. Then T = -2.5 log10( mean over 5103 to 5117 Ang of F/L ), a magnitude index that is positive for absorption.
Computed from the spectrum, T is 0.126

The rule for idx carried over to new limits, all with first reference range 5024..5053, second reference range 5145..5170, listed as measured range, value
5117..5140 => -1.0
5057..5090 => -1.1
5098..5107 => 0.9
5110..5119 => 0.0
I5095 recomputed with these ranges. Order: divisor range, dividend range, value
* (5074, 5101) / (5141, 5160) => 1.06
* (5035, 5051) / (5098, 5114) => 0.96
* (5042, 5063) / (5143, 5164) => 1.03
